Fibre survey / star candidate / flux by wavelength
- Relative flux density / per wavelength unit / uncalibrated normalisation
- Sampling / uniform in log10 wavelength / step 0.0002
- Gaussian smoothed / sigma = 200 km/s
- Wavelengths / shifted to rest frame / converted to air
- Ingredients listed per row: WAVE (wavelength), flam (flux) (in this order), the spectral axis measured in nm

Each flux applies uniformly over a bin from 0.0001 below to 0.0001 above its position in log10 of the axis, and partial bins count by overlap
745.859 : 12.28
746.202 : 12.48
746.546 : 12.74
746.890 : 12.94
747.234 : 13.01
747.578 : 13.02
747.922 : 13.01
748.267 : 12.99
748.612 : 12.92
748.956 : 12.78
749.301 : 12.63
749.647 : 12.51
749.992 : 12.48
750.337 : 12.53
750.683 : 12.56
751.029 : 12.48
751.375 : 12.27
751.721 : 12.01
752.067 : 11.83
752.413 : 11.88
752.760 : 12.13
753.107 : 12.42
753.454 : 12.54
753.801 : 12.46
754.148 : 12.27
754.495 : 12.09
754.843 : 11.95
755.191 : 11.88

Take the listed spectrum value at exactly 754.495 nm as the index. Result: 12.09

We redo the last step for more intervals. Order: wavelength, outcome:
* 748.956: 12.78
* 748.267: 12.99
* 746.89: 12.94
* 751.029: 12.48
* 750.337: 12.53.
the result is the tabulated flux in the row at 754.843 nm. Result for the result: 11.95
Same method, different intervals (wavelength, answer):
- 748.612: 12.92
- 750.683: 12.56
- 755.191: 11.88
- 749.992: 12.48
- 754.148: 12.27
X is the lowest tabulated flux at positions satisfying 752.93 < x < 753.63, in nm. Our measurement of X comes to 12.42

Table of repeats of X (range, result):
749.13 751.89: 12.01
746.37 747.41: 12.74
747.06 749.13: 12.78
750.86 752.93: 11.83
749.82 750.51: 12.48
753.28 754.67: 12.09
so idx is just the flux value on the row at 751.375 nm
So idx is 12.27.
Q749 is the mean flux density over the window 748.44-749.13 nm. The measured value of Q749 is 12.9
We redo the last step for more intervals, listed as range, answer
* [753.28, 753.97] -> 12.5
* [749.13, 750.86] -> 12.5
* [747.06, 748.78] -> 13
